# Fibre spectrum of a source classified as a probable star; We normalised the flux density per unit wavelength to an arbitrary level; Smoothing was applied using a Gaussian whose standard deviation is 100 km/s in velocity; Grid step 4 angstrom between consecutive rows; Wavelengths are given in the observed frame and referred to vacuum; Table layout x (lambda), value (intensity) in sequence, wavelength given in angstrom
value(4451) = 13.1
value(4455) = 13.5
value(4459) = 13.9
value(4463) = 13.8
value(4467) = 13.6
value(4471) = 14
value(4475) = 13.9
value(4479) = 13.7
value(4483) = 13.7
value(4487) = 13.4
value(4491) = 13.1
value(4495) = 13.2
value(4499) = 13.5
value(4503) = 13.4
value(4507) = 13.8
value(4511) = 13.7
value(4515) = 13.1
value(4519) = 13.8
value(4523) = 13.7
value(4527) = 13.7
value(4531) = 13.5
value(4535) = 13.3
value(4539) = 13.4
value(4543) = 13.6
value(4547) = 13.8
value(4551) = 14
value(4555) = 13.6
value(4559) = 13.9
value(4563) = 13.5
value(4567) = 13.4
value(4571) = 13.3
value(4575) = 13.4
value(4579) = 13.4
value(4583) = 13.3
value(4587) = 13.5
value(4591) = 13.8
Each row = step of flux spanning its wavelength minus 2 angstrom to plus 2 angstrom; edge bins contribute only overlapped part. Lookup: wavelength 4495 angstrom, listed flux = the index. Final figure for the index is 13.2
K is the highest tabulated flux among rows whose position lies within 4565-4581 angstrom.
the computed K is 13.4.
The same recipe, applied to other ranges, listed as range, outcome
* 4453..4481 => 14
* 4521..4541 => 13.7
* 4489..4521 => 13.8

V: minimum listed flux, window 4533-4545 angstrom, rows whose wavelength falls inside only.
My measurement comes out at 13.3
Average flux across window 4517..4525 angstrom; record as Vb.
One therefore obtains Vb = 13.8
